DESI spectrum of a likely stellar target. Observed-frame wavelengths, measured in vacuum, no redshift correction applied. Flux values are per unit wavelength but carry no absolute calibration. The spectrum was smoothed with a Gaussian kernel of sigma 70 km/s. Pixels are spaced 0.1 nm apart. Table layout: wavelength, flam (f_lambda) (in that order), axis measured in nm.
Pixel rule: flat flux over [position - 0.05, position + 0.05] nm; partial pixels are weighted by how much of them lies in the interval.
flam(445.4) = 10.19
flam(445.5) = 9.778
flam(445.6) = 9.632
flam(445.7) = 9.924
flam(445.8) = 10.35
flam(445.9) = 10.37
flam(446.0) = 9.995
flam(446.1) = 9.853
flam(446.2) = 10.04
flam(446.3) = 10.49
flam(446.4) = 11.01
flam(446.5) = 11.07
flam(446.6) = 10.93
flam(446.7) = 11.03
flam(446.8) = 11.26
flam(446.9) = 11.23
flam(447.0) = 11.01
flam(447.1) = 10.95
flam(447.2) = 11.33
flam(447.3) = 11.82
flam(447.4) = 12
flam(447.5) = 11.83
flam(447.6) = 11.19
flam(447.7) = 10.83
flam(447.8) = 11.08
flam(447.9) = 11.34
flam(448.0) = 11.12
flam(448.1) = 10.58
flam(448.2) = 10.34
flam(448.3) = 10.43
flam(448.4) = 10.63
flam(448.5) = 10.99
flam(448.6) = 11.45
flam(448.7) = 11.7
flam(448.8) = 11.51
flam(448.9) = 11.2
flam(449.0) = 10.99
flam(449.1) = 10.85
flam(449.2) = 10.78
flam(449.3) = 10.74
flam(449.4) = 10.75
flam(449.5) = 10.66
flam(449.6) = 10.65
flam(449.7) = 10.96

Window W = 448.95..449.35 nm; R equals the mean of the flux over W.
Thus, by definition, 10.8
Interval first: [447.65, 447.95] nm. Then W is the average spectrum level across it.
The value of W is 11.1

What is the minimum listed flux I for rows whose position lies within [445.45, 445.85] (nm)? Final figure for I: 9.632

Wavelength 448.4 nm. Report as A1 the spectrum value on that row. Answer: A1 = 10.63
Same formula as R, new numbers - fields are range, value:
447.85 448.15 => 11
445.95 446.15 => 9.92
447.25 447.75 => 11.5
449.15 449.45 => 10.8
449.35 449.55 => 10.7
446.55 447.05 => 11.1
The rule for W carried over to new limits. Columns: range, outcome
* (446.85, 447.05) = 11.1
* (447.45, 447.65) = 11.5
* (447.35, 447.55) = 11.9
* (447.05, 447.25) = 11.1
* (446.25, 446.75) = 10.9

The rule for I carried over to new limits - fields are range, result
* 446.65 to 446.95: 11.03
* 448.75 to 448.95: 11.2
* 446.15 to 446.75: 10.04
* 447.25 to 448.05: 10.83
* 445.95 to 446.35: 9.853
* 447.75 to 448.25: 10.34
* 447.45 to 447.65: 11.19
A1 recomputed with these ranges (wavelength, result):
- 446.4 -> 11.01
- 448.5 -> 10.99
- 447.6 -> 11.19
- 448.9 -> 11.2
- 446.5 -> 11.07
